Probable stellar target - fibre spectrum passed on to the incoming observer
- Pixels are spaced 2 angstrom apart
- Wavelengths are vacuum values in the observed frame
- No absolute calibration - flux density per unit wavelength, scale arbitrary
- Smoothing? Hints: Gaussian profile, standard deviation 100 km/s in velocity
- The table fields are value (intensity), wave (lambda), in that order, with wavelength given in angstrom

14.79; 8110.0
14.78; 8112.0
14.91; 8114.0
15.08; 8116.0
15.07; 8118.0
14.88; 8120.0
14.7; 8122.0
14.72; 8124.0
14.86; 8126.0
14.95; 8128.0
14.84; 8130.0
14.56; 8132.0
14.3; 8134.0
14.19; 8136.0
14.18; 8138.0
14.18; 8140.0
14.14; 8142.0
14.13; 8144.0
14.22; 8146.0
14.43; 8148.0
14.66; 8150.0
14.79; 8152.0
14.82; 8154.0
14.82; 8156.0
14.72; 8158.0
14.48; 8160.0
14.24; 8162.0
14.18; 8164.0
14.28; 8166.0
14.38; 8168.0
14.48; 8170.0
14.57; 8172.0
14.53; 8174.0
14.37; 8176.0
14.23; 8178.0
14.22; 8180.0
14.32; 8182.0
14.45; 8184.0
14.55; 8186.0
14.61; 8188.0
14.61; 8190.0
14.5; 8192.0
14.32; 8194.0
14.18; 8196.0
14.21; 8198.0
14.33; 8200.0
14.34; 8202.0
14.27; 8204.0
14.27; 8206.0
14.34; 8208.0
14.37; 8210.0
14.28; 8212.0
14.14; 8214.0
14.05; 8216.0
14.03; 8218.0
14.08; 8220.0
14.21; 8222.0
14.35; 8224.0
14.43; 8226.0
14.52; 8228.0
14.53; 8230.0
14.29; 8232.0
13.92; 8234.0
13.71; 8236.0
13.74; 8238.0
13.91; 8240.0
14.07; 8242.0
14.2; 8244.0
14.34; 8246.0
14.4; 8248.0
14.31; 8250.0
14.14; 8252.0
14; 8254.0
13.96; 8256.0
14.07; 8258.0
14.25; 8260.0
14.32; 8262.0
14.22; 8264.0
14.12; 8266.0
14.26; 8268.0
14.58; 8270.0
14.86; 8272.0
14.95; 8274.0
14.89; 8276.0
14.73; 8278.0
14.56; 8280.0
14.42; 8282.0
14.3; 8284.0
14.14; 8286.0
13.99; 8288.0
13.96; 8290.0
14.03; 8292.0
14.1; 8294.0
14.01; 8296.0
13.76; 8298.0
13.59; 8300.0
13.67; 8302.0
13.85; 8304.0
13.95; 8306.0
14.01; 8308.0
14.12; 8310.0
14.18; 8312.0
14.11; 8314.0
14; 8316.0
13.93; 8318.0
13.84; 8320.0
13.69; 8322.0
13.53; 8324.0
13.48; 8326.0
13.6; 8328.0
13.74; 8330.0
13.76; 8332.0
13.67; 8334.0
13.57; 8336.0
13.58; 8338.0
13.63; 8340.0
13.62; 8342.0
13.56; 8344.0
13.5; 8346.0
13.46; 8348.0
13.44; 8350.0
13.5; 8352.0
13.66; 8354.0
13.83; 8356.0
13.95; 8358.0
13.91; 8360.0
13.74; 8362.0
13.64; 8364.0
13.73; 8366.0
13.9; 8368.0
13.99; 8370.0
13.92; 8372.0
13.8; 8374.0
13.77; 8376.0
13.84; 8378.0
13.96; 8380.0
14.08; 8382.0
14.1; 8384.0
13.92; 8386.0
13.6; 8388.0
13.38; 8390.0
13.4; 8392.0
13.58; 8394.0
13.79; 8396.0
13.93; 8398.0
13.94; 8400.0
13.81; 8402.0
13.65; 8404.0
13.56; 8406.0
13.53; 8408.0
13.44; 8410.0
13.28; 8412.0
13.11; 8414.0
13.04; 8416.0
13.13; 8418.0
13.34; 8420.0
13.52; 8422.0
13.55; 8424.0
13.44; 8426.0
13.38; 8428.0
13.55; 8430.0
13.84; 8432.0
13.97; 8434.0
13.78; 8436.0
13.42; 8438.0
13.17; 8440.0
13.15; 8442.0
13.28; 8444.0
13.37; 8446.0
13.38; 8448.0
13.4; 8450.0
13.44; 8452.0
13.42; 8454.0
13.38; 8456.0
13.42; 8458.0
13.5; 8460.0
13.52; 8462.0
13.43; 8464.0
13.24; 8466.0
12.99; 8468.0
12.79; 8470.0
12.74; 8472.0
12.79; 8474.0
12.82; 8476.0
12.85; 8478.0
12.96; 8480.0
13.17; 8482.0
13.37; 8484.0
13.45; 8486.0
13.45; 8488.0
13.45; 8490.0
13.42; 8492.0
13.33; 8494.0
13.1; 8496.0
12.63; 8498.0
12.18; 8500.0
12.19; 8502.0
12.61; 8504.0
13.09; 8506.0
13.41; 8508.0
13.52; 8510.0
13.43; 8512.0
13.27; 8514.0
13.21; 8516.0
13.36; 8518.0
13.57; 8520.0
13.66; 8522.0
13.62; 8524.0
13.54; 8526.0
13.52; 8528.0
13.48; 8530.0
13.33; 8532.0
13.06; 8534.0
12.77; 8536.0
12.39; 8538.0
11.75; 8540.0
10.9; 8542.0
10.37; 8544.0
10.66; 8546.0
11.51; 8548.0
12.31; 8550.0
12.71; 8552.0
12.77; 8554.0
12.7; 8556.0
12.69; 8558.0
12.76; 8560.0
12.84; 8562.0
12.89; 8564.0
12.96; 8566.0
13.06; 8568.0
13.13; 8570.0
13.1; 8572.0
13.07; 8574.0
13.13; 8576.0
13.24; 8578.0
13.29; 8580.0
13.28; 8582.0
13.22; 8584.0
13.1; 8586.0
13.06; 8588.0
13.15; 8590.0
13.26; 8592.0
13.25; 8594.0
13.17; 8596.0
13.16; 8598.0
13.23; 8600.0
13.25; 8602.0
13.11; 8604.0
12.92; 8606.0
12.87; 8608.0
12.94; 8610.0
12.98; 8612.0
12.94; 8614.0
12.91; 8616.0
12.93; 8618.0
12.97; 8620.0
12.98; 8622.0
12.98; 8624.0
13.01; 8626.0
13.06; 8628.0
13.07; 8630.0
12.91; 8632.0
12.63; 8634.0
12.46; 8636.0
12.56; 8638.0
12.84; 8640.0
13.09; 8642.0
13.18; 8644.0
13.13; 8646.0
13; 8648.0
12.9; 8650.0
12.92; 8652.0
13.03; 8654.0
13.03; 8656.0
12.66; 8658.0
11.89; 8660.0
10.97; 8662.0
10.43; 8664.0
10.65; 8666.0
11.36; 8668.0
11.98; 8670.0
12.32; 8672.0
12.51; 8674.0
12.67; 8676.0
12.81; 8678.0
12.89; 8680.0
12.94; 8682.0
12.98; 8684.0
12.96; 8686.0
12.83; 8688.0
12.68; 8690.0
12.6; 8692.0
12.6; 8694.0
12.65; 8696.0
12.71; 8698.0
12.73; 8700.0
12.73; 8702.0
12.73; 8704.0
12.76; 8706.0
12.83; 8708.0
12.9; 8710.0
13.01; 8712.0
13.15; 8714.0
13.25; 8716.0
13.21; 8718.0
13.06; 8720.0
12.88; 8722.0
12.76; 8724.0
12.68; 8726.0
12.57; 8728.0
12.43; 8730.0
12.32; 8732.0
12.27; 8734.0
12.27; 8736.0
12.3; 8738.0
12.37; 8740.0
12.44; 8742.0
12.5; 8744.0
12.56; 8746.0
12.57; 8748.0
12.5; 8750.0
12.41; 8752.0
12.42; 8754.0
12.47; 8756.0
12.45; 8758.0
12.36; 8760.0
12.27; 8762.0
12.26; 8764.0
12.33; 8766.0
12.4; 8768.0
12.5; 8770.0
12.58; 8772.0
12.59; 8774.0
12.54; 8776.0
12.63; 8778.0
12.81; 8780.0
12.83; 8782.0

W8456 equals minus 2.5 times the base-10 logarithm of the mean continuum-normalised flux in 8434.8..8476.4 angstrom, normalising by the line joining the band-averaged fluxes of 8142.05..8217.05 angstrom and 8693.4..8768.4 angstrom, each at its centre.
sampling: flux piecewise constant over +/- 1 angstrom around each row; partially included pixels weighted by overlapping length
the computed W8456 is 0.02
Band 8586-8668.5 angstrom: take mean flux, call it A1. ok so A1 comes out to 12.8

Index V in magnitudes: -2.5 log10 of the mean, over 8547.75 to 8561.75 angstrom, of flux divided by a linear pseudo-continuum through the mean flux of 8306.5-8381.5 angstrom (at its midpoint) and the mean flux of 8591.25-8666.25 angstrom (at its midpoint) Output 0.04 mag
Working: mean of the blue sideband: 13.8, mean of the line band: 12.6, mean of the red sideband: 12.8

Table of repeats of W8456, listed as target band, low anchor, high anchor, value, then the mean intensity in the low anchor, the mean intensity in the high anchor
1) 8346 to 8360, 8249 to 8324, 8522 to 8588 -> 0.01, 14.2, 12.7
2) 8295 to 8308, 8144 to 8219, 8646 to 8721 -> 0.01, 14.4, 12.6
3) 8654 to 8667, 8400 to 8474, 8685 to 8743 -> 0.10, 13.4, 12.7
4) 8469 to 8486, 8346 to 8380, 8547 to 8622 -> 0.03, 13.8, 13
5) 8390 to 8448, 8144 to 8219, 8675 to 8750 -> 0.01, 14.4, 12.7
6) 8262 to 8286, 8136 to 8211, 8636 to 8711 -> -0.04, 14.4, 12.6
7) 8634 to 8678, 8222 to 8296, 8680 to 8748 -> 0.05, 14.3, 12.7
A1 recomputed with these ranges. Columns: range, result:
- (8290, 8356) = 13.8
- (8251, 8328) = 14.1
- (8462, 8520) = 13.1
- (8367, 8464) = 13.6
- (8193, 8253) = 14.2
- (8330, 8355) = 13.6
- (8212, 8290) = 14.3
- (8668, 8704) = 12.6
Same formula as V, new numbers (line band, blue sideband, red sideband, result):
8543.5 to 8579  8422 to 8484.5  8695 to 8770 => 0.04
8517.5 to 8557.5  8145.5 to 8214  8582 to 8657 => 0.06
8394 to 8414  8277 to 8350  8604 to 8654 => 0.00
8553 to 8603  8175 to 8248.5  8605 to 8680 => -0.02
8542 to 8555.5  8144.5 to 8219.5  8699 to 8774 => 0.13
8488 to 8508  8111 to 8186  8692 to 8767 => 0.04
